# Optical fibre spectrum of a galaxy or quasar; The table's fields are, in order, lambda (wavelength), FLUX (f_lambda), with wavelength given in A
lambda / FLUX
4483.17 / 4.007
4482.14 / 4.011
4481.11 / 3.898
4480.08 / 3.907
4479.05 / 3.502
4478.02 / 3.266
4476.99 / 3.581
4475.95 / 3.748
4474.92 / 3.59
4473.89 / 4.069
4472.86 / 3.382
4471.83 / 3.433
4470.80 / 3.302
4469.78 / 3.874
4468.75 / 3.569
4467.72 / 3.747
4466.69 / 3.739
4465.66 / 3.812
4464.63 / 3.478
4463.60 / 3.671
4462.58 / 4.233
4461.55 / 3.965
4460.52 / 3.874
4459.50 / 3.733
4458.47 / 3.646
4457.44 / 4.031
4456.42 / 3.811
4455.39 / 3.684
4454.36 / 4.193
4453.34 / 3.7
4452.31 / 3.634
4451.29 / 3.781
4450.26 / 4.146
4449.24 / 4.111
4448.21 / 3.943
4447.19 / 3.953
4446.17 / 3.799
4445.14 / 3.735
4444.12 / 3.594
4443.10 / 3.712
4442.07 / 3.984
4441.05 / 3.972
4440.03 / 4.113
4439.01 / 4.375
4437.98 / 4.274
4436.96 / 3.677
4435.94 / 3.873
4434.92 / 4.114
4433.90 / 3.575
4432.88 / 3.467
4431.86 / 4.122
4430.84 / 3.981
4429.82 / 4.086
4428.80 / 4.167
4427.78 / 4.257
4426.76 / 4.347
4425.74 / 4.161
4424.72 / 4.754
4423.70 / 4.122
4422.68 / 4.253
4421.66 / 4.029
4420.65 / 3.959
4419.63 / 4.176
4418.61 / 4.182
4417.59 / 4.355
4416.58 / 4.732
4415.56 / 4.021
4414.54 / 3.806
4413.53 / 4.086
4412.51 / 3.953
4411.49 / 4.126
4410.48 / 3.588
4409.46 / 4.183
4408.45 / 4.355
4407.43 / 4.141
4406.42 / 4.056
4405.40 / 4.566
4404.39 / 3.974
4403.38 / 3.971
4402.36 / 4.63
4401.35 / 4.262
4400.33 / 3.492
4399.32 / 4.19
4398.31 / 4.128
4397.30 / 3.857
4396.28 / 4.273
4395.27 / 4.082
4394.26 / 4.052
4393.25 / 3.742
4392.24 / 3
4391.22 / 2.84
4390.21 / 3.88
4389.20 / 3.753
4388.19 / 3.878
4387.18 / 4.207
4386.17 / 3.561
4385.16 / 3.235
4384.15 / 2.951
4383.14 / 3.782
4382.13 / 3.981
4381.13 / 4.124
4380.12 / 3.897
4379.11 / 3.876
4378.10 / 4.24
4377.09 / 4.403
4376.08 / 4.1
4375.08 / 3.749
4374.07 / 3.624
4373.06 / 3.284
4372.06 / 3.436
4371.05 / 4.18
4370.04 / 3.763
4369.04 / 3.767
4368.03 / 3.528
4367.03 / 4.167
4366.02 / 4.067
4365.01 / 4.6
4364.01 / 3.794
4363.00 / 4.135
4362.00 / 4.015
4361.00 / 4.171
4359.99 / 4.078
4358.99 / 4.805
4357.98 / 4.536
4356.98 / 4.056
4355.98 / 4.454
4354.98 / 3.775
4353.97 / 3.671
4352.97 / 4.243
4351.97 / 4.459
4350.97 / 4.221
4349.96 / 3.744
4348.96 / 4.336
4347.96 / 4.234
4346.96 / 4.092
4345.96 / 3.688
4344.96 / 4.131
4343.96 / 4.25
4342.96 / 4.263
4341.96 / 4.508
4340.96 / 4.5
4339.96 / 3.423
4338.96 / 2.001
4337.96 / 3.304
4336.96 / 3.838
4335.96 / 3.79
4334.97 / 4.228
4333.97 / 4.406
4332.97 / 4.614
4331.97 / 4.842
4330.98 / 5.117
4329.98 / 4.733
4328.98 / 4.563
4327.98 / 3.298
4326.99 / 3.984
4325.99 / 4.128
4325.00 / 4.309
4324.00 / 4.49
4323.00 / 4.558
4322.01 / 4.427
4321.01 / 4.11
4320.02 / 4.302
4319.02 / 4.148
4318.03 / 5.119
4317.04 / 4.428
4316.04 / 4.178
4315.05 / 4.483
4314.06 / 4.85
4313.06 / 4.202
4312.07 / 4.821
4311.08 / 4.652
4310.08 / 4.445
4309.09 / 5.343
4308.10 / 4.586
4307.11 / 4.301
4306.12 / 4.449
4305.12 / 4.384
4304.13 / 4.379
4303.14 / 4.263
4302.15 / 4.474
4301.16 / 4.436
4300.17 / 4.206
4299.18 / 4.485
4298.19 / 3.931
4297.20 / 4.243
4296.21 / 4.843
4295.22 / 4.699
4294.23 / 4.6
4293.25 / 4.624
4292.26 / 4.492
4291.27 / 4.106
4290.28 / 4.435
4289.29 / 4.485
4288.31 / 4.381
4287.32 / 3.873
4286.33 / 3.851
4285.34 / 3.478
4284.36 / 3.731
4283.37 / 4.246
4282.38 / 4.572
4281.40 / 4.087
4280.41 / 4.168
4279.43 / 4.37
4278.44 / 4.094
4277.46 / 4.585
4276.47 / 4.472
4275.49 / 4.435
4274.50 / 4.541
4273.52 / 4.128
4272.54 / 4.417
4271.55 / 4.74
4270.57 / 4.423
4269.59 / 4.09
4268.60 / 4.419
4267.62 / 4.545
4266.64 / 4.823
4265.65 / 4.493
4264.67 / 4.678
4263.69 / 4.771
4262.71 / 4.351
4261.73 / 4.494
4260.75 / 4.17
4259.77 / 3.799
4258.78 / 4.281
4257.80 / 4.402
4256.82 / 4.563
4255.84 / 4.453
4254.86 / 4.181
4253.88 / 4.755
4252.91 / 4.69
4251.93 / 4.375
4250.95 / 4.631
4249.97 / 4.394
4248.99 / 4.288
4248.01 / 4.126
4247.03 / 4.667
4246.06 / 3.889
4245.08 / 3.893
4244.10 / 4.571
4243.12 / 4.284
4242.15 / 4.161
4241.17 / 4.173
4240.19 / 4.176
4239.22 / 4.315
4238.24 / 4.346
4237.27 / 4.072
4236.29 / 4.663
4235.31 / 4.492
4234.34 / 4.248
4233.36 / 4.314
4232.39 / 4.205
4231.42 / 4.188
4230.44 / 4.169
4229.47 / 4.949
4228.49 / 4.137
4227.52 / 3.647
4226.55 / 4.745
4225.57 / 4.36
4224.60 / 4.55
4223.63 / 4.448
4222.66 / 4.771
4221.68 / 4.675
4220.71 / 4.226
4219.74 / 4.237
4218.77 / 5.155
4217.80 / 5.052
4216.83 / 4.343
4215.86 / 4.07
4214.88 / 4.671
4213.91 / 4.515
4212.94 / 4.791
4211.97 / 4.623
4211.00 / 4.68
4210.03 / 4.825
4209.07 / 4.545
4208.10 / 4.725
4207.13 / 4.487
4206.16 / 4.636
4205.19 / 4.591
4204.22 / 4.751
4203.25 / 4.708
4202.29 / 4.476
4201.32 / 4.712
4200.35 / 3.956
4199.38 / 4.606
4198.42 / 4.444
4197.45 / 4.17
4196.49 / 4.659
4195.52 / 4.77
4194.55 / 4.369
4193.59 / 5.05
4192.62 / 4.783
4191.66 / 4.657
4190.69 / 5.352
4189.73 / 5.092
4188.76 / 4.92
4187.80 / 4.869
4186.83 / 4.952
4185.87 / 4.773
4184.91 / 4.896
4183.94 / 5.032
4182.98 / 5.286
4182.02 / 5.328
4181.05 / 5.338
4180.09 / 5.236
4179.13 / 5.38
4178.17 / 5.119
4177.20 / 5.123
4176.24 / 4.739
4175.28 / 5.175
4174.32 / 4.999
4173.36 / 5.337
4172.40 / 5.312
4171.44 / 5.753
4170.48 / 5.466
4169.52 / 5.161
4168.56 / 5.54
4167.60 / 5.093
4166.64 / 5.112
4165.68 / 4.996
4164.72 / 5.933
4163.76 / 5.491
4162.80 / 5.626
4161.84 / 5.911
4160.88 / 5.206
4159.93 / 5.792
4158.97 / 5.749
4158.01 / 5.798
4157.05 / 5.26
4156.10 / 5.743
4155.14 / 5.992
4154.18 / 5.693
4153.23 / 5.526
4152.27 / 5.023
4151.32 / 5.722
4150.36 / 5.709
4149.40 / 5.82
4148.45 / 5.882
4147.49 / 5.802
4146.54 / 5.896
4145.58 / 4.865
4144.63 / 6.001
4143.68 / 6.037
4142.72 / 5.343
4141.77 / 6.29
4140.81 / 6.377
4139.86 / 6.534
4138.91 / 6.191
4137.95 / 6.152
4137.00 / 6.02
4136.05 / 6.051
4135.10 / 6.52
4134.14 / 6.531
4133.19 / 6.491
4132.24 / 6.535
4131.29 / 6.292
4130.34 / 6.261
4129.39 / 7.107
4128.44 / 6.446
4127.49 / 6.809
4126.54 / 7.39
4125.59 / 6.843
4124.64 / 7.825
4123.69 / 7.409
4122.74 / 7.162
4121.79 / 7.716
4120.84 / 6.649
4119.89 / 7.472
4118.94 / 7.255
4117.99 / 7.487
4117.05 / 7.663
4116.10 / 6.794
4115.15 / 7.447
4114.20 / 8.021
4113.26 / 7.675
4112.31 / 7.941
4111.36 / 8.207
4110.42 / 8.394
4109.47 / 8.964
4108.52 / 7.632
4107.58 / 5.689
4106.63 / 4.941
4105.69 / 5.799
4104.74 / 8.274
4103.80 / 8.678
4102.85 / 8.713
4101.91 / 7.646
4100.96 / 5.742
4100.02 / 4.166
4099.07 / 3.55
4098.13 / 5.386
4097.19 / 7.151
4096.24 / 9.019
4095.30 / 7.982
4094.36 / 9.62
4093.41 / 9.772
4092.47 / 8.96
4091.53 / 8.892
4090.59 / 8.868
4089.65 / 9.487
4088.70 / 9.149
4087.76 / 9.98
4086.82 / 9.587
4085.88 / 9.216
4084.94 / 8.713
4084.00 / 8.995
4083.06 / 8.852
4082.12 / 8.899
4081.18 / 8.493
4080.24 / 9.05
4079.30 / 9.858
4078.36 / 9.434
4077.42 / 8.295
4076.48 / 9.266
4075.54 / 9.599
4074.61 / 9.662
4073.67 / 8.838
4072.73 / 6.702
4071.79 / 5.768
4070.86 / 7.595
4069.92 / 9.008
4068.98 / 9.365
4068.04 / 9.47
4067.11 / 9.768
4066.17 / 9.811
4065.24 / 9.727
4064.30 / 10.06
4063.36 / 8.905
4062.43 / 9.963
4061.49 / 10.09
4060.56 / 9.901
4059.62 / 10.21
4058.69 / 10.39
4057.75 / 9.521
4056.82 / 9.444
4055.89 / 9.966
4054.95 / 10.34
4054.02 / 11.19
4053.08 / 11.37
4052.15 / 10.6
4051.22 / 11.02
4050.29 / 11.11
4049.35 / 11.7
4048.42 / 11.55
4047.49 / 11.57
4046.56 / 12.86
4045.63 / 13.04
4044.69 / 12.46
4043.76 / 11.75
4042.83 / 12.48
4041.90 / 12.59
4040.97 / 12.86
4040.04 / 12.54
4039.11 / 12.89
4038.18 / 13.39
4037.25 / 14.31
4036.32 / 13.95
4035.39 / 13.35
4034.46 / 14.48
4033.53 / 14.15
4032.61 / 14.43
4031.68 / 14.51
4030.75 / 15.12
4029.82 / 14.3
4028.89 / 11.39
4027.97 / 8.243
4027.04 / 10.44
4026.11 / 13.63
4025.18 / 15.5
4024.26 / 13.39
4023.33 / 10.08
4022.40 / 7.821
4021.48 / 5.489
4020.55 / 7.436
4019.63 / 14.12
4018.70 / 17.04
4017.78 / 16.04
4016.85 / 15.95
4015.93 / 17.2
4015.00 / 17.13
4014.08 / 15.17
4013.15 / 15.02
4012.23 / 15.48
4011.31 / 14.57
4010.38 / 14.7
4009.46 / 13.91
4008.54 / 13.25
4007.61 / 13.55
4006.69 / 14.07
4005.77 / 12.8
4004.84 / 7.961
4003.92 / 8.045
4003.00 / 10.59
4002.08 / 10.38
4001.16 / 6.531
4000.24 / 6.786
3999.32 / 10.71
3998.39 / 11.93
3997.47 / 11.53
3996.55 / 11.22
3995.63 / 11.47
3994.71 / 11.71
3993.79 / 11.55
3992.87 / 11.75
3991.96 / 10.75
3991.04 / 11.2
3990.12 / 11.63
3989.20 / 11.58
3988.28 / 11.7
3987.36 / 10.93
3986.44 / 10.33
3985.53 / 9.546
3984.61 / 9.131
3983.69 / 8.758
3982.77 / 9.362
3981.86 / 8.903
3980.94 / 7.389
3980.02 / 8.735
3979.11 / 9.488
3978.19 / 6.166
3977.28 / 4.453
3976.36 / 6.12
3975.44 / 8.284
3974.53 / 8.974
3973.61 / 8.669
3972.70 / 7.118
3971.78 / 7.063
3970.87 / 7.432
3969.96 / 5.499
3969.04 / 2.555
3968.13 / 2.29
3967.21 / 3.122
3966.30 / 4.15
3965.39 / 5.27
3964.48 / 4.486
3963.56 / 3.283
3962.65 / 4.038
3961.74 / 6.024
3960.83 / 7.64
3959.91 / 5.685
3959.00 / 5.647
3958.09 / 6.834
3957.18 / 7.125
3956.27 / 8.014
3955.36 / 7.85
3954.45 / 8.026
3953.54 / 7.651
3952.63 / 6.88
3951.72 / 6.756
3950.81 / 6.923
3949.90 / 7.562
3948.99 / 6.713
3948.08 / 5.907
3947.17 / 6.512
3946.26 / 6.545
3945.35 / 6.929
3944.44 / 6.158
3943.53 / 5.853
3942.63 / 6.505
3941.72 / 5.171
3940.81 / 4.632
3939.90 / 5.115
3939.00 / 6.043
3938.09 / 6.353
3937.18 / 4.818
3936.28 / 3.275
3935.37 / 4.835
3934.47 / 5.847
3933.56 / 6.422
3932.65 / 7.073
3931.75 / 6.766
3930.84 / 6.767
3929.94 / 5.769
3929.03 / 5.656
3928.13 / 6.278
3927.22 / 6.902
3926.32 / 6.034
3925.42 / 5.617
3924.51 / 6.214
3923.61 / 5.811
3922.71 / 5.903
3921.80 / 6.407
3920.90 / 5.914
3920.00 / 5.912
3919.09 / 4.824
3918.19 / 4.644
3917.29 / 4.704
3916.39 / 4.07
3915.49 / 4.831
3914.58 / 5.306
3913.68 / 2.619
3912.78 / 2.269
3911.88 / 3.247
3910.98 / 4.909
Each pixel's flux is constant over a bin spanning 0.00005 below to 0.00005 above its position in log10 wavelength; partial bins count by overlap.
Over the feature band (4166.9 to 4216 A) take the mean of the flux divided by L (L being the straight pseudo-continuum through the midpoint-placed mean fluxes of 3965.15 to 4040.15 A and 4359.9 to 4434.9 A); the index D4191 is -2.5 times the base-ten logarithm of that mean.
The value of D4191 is 0.478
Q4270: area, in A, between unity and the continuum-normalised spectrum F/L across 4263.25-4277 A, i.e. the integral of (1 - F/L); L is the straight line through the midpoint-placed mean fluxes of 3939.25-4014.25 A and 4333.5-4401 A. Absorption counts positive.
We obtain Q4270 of 1.5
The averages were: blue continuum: 8.49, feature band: 4.5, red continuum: 3.92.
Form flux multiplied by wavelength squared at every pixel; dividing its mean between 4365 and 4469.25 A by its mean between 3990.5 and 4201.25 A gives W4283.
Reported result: 0.5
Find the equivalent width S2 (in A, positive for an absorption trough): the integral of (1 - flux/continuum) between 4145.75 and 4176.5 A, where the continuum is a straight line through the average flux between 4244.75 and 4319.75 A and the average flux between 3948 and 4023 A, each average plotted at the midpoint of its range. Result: 4.3 A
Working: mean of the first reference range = 9.33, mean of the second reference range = 4.39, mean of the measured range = 5.51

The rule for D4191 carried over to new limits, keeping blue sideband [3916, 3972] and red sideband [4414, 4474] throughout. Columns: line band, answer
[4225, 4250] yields 0.11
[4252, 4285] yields 0.05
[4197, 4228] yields 0.07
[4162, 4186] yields -0.06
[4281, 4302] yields 0.06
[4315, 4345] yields 0.04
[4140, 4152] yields -0.15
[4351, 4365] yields 0.02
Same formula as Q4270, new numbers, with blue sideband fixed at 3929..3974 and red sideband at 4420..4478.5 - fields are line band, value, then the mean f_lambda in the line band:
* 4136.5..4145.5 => -1.5 A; 6.05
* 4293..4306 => 0.3 A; 4.43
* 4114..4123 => -3.5 A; 7.35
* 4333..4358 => 1.8 A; 4.01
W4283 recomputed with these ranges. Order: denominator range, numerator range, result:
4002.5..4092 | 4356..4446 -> 0.42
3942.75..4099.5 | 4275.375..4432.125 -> 0.50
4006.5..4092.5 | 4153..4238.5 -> 0.46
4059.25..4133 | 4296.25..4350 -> 0.59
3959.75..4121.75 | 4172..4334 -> 0.51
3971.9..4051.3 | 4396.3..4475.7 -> 0.42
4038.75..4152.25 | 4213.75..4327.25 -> 0.57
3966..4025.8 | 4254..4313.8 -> 0.48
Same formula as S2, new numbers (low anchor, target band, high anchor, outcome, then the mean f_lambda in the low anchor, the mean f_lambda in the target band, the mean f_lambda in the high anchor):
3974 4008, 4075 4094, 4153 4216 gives -4.1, 9.88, 9.17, 5.04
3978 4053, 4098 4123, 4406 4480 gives 7.5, 11.9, 7.1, 3.92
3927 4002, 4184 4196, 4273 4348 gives 1.1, 7.35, 4.88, 4.29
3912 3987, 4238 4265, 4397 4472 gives 2.6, 6.21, 4.35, 3.98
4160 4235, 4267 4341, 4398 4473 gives 2.1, 4.82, 4.32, 3.97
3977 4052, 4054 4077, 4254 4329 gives 2.5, 11.8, 9.35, 4.37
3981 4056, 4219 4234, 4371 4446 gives 6.5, 12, 4.39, 3.97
